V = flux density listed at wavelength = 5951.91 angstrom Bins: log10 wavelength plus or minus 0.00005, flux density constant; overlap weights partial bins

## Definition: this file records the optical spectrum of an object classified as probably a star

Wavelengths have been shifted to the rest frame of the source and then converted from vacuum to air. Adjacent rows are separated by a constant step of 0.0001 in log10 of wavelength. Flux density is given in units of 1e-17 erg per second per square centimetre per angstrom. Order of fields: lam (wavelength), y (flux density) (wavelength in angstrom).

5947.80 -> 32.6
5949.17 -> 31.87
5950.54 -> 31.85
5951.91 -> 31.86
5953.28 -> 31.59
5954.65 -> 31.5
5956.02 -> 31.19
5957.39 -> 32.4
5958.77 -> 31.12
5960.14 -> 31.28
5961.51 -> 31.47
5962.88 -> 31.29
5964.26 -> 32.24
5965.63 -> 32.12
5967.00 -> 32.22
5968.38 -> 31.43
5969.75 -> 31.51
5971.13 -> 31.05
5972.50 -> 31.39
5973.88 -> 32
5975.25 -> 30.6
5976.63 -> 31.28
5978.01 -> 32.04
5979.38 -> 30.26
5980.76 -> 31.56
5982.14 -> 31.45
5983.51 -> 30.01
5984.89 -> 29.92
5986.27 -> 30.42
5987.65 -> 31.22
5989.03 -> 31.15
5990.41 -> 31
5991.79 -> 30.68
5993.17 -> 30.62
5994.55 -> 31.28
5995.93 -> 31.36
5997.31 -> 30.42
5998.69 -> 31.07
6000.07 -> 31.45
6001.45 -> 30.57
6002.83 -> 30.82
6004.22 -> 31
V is 31.86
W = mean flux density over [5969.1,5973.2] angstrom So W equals 31.3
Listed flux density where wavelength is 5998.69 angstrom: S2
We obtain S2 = 31.07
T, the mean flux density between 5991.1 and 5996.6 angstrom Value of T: 31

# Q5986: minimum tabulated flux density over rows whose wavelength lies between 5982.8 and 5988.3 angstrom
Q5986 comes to 29.92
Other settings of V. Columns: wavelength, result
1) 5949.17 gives 31.87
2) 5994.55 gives 31.28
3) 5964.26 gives 32.24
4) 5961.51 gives 31.47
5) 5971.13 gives 31.05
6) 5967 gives 32.22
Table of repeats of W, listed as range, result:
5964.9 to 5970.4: 31.9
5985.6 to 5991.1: 30.9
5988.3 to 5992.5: 30.9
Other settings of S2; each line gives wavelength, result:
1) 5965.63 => 32.12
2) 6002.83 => 30.82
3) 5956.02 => 31.19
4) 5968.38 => 31.43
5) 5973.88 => 32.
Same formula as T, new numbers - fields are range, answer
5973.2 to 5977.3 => 31.3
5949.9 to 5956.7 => 31.6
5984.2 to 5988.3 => 30.5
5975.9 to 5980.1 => 31.2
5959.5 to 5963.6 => 31.3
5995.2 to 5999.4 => 31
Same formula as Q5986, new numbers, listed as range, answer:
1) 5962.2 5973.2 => 31.05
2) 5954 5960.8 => 31.12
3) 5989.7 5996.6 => 30.62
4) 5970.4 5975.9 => 30.6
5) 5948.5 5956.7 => 31.19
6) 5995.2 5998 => 30.42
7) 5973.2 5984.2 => 30.01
